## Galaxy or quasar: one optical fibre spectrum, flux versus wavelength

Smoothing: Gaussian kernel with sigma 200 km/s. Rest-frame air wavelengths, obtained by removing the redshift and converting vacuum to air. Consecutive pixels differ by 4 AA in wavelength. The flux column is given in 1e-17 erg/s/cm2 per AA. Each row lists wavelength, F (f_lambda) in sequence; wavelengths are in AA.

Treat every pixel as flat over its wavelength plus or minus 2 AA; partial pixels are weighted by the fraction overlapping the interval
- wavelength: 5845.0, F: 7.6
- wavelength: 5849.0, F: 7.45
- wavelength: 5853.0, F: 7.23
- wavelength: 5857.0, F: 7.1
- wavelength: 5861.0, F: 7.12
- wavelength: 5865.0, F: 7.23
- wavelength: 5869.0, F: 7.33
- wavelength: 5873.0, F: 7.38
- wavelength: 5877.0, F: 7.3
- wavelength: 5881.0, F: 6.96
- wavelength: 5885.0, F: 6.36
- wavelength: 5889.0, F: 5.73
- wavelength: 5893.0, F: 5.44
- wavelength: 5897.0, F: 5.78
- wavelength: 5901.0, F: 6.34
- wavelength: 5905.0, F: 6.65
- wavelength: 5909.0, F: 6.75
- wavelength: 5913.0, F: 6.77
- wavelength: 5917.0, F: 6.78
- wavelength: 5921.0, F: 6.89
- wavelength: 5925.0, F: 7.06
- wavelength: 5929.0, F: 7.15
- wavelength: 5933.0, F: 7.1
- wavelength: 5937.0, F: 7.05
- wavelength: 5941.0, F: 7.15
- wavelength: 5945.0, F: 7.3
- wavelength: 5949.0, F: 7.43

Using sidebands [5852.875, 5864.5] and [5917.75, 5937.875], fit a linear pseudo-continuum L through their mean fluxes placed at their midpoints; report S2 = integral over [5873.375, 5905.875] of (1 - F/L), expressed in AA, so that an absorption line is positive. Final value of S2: 3.4 AA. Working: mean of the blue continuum 7.15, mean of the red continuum 7.03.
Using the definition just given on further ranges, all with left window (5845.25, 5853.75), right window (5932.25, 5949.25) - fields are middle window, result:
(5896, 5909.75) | 1.7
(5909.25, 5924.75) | 0.9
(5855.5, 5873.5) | 0.4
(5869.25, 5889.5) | 1.3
